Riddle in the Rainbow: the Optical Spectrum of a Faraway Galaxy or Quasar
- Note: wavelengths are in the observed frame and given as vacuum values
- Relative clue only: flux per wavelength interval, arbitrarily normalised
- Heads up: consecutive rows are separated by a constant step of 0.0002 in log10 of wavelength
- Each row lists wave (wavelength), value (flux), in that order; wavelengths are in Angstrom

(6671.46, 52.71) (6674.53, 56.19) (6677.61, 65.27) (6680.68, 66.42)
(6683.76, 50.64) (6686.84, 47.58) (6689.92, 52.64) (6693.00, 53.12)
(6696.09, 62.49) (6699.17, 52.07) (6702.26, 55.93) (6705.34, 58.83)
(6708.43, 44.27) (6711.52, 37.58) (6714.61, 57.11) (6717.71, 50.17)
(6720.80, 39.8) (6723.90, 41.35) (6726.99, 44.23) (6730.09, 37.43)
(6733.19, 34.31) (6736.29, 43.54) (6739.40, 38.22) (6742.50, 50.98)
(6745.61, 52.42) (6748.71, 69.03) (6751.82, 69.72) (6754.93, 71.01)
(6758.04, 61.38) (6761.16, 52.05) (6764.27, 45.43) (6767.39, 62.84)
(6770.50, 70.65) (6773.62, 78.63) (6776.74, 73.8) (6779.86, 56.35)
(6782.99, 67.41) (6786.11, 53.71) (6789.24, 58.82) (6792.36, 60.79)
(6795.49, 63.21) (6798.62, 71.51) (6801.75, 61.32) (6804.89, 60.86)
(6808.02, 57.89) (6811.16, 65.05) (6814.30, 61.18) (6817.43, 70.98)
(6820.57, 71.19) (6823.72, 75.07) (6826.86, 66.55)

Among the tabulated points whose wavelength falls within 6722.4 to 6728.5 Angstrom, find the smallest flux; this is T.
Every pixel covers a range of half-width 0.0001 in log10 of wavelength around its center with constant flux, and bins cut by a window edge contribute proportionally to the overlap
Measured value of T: 41.35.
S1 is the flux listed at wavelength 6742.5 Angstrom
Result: 50.98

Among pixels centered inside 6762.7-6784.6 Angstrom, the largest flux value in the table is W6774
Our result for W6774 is 78.63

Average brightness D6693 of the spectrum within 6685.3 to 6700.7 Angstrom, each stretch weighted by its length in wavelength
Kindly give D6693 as 53.6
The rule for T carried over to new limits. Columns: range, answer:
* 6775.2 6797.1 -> 53.71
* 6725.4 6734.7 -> 34.31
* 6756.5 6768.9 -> 45.43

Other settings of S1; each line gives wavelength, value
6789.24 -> 58.82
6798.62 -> 71.51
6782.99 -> 67.41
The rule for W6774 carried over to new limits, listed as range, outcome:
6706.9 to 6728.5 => 57.11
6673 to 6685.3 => 66.42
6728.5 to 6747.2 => 52.42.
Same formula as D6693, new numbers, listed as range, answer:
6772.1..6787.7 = 65.9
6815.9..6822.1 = 71.1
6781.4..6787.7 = 60.5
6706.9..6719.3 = 47.3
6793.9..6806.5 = 64.2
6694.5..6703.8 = 56.8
